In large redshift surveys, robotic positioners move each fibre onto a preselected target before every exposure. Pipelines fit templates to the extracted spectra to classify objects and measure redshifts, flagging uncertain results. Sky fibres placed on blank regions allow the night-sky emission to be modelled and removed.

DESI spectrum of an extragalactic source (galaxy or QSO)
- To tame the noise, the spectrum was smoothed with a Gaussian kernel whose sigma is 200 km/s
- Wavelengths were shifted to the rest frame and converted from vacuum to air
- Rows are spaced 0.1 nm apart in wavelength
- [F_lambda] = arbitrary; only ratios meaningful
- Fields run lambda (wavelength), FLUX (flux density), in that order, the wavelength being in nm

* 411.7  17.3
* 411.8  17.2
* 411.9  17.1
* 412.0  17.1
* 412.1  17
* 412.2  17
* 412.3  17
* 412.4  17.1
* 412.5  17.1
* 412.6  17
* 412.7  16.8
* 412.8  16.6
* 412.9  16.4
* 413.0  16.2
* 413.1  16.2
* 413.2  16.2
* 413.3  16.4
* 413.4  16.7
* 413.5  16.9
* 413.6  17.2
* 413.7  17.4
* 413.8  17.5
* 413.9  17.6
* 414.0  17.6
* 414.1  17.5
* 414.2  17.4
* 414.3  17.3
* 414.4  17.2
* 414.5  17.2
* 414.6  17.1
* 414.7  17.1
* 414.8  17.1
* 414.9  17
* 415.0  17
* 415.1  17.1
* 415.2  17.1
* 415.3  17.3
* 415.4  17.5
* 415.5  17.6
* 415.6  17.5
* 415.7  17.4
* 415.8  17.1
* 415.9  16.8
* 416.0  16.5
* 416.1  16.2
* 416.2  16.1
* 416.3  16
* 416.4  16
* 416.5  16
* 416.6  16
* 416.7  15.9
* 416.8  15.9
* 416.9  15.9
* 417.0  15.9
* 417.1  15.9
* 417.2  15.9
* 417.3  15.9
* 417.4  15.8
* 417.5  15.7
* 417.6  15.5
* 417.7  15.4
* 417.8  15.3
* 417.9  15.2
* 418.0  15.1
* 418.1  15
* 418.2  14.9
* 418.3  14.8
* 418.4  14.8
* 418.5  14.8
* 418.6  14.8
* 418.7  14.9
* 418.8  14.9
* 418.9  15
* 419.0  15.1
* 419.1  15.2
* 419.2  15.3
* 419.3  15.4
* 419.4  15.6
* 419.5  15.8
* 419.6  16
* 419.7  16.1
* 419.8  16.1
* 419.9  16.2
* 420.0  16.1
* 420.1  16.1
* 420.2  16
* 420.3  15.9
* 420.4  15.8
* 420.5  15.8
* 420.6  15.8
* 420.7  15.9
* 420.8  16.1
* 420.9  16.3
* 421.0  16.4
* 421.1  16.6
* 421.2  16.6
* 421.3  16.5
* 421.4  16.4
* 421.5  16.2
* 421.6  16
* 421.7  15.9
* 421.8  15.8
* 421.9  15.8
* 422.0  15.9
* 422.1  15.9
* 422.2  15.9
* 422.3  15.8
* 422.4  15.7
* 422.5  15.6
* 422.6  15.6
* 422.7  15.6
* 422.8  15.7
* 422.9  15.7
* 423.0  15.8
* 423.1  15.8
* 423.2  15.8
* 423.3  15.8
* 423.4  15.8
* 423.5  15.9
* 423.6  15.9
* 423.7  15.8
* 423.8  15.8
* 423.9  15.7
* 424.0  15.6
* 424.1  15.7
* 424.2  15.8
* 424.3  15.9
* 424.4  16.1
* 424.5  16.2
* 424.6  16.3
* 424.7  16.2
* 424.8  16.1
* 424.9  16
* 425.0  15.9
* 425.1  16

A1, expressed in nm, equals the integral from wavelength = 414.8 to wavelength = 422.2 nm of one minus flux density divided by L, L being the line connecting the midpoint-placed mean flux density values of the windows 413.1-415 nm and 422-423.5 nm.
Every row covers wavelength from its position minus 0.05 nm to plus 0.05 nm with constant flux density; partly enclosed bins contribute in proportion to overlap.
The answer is 0.196 nm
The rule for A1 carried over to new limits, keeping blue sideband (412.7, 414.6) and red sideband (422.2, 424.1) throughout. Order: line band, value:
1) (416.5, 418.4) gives 0.11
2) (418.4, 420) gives 0.08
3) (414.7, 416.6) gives -0.01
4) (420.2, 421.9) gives -0.01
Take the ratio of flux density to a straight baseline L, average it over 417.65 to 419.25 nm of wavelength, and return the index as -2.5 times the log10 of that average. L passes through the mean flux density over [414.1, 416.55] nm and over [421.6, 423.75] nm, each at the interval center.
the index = 0.10 mag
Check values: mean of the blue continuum 17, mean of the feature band 15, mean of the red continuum 15.8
